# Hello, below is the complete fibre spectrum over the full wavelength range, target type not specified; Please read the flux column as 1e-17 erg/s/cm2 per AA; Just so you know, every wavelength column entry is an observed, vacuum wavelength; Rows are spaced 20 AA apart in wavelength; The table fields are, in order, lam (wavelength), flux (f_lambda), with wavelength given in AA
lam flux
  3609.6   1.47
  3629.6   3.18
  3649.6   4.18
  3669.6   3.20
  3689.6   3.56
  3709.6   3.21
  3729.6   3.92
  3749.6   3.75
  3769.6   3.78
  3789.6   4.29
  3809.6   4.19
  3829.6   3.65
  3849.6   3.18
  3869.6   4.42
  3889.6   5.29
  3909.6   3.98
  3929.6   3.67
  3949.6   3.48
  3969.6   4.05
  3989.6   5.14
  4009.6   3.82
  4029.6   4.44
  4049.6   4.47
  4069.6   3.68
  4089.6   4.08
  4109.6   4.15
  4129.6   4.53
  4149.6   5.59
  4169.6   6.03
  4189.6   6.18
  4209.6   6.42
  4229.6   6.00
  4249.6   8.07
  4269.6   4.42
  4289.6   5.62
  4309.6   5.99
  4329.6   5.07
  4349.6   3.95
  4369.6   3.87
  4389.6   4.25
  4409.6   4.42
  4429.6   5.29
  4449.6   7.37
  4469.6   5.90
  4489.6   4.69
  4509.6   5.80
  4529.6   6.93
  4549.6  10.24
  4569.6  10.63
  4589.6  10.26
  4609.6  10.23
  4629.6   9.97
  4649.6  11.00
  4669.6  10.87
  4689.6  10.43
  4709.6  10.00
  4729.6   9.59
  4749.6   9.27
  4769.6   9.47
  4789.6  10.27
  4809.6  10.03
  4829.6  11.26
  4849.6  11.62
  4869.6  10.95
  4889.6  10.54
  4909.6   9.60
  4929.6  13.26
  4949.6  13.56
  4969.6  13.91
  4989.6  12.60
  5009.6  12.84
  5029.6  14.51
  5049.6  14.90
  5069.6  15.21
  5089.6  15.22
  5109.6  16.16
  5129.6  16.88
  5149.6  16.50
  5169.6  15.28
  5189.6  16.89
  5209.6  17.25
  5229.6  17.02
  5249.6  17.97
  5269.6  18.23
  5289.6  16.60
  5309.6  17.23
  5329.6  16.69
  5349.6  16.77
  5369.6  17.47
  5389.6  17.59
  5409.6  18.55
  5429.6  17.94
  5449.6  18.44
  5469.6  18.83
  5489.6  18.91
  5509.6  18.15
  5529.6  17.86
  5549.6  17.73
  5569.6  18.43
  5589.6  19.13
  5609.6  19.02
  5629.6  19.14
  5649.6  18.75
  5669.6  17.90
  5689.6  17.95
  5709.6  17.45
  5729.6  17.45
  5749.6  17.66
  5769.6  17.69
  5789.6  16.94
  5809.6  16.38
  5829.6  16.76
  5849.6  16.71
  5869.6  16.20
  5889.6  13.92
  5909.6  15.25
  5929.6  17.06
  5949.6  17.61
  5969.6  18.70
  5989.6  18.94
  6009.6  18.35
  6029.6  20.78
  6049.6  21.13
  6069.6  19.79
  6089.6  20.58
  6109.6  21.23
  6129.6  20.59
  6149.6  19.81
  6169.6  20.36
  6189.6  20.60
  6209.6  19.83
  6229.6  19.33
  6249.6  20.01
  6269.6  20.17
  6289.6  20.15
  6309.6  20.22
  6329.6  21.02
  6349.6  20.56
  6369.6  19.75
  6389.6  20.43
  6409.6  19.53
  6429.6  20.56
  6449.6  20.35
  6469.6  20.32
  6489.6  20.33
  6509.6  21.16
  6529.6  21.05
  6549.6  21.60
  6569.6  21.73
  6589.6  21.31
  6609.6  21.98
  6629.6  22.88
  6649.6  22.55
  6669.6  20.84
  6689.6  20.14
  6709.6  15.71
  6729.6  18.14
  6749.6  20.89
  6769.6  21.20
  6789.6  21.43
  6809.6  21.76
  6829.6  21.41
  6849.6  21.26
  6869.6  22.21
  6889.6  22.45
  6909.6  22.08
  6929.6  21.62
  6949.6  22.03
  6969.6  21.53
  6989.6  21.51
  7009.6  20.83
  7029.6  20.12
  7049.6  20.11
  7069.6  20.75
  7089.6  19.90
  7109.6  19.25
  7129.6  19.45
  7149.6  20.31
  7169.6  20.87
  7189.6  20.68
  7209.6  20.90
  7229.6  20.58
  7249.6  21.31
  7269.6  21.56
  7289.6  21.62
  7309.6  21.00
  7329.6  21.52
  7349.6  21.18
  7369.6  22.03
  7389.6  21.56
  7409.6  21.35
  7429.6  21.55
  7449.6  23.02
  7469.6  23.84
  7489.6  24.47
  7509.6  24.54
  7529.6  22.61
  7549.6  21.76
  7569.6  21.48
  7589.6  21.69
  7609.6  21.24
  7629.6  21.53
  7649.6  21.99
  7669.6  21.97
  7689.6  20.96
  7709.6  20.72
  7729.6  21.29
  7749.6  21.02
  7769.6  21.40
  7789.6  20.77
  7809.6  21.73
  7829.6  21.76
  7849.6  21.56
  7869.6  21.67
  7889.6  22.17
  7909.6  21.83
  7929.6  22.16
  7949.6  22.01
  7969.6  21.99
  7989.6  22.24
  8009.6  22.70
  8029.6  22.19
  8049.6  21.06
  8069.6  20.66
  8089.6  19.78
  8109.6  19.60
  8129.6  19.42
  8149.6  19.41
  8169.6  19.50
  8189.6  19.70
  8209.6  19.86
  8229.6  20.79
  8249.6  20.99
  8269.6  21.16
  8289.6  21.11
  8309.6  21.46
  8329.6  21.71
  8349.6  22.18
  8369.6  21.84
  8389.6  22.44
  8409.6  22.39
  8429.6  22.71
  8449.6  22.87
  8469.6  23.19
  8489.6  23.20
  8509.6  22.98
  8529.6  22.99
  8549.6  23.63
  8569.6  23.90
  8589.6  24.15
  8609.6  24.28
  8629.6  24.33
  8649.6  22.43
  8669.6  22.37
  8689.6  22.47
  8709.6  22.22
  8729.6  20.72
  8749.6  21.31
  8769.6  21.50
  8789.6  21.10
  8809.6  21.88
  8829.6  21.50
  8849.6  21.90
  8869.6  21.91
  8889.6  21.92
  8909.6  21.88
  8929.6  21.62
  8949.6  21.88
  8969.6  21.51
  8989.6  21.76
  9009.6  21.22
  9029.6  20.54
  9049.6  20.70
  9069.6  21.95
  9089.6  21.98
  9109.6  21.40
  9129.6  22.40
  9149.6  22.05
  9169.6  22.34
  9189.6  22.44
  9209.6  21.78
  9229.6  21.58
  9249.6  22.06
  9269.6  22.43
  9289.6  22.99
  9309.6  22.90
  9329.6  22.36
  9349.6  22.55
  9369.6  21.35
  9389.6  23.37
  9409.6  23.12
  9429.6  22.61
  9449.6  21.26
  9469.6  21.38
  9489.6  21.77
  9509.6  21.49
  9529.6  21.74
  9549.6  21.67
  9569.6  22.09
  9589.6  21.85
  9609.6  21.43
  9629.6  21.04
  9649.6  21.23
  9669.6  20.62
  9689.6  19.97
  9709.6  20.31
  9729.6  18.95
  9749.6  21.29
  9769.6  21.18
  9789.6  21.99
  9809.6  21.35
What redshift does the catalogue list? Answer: 0.14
